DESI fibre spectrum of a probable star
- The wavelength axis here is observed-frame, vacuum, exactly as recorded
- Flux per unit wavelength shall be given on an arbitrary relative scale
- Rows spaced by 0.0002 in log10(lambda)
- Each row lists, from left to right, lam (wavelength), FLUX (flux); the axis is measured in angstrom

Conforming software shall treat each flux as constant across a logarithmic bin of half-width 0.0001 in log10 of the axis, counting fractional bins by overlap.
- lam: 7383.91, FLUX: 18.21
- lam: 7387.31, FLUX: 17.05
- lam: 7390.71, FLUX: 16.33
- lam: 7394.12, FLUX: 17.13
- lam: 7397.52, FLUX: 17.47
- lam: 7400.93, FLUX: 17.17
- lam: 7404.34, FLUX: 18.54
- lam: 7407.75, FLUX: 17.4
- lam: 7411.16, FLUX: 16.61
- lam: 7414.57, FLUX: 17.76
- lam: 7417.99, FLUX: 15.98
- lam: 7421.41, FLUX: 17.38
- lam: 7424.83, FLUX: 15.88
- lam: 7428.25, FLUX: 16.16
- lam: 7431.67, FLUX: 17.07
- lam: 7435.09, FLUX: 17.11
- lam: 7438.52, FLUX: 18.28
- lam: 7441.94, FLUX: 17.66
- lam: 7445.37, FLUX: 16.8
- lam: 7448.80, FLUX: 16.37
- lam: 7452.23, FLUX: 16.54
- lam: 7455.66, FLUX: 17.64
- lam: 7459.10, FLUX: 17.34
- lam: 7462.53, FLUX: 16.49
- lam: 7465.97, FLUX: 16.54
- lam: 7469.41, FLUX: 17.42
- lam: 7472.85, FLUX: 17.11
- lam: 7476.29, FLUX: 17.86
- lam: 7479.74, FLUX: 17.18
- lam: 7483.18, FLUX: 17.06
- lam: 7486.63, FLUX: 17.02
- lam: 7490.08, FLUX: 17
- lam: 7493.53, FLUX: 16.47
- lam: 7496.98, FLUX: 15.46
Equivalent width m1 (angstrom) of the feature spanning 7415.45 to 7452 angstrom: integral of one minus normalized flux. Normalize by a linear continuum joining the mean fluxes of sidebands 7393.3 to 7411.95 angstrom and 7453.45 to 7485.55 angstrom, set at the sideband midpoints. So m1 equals 0.9 angstrom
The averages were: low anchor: 17.4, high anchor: 17.2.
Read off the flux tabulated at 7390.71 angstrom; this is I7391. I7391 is 16.33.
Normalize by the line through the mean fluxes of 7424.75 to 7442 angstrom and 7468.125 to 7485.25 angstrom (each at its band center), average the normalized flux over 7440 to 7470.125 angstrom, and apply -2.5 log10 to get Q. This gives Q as 0.014 mag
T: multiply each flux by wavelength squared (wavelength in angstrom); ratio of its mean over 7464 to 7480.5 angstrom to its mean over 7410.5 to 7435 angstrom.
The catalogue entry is 1.0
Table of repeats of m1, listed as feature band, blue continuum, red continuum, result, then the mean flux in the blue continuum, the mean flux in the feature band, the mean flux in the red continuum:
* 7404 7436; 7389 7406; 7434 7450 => 0.7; 17.3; 16.9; 17.3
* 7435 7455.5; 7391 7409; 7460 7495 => 0.0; 17.4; 17.2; 17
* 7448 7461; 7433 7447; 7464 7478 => 0.3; 17.5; 17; 17.2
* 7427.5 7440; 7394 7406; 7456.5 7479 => 0.1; 17.6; 17.2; 17.1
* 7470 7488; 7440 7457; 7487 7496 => -0.5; 17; 17.3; 16.7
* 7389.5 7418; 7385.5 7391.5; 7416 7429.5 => -1.1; 16.8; 17.2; 16.4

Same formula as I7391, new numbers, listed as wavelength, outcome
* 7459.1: 17.34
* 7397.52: 17.47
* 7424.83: 15.88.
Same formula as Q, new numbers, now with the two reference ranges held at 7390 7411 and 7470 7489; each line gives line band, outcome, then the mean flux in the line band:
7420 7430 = 0.06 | 16.4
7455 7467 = 0.02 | 17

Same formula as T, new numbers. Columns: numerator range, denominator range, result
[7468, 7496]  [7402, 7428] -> 1.02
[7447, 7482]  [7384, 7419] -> 1.01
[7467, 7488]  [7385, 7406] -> 1.02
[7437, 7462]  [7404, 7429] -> 1.03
